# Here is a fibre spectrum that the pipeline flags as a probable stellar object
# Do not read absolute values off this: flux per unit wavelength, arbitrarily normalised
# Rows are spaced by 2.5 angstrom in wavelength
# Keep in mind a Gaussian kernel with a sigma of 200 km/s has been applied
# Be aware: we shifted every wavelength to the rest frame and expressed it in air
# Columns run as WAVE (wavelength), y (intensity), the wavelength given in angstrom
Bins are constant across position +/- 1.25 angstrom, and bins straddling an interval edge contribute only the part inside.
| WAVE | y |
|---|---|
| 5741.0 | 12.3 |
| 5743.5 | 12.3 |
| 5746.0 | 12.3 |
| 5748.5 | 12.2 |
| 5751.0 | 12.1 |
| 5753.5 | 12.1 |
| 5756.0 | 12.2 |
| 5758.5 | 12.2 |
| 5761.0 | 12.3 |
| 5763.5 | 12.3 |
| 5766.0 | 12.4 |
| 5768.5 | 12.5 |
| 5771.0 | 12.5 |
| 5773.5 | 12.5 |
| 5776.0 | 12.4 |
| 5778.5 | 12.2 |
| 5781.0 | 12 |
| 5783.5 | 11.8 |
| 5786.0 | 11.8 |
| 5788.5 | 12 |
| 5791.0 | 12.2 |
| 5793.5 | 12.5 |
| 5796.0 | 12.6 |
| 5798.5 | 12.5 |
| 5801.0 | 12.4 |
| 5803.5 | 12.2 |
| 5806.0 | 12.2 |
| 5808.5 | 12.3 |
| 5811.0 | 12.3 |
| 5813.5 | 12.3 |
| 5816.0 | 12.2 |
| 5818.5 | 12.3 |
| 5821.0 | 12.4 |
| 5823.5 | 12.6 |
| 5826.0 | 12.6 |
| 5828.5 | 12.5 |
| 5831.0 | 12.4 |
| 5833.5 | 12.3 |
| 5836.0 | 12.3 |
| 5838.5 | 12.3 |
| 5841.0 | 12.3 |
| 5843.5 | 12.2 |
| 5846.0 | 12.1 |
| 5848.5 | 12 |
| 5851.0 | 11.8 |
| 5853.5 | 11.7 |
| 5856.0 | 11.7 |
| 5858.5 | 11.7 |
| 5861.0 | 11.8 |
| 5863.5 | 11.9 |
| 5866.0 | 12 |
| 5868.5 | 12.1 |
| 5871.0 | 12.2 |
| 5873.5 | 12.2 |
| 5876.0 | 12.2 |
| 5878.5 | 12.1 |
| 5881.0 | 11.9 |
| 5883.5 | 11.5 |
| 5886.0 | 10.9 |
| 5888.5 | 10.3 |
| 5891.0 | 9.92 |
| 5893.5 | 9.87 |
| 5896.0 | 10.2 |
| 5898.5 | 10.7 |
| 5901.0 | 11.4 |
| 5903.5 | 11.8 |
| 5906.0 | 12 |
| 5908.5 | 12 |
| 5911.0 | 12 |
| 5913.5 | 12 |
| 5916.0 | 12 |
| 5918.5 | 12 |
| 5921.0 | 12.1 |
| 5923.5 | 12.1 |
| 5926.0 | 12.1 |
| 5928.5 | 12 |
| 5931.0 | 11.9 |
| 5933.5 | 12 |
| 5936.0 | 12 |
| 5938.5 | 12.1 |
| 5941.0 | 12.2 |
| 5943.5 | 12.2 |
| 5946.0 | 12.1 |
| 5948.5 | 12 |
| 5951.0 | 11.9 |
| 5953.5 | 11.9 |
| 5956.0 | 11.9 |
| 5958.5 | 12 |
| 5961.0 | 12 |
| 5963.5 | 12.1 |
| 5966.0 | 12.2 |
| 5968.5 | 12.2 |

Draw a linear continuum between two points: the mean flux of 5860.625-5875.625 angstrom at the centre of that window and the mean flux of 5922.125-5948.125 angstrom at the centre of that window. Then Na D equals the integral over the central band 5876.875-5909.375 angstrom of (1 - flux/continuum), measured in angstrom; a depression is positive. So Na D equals 2.5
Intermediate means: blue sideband 12.1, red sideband 12.1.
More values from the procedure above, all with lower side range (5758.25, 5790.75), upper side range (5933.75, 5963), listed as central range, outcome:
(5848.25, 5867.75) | 0.49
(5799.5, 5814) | -0.12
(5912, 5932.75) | 0.06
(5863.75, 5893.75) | 1.50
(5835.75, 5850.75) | -0.03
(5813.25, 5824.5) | -0.17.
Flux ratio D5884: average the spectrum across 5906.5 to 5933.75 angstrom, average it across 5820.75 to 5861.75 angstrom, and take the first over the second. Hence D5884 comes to 0.99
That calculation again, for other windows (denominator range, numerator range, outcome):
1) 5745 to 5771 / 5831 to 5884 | 0.98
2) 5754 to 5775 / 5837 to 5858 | 0.97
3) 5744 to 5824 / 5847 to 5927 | 0.95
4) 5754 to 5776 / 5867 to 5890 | 0.95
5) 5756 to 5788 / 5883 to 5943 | 0.94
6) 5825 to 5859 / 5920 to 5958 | 0.99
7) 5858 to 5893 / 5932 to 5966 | 1.04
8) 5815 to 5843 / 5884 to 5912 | 0.89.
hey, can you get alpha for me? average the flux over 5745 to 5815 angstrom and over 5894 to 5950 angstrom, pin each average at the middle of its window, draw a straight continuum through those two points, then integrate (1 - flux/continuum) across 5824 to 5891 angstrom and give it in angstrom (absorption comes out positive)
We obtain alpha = 0.5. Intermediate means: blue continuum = 12.3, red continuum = 11.8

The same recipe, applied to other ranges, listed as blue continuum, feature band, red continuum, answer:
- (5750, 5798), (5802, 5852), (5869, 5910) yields -1.9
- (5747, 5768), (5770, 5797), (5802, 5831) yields 0.1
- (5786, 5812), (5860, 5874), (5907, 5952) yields 0.2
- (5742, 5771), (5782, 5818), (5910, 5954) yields -0.1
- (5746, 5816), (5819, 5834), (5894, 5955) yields -0.4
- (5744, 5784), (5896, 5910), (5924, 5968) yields 0.7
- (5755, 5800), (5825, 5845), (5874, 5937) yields -0.7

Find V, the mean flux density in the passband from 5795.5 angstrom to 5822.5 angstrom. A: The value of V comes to 12.3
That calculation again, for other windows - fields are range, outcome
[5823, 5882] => 12.1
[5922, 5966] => 12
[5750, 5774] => 12.3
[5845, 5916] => 11.6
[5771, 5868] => 12.2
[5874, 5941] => 11.6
